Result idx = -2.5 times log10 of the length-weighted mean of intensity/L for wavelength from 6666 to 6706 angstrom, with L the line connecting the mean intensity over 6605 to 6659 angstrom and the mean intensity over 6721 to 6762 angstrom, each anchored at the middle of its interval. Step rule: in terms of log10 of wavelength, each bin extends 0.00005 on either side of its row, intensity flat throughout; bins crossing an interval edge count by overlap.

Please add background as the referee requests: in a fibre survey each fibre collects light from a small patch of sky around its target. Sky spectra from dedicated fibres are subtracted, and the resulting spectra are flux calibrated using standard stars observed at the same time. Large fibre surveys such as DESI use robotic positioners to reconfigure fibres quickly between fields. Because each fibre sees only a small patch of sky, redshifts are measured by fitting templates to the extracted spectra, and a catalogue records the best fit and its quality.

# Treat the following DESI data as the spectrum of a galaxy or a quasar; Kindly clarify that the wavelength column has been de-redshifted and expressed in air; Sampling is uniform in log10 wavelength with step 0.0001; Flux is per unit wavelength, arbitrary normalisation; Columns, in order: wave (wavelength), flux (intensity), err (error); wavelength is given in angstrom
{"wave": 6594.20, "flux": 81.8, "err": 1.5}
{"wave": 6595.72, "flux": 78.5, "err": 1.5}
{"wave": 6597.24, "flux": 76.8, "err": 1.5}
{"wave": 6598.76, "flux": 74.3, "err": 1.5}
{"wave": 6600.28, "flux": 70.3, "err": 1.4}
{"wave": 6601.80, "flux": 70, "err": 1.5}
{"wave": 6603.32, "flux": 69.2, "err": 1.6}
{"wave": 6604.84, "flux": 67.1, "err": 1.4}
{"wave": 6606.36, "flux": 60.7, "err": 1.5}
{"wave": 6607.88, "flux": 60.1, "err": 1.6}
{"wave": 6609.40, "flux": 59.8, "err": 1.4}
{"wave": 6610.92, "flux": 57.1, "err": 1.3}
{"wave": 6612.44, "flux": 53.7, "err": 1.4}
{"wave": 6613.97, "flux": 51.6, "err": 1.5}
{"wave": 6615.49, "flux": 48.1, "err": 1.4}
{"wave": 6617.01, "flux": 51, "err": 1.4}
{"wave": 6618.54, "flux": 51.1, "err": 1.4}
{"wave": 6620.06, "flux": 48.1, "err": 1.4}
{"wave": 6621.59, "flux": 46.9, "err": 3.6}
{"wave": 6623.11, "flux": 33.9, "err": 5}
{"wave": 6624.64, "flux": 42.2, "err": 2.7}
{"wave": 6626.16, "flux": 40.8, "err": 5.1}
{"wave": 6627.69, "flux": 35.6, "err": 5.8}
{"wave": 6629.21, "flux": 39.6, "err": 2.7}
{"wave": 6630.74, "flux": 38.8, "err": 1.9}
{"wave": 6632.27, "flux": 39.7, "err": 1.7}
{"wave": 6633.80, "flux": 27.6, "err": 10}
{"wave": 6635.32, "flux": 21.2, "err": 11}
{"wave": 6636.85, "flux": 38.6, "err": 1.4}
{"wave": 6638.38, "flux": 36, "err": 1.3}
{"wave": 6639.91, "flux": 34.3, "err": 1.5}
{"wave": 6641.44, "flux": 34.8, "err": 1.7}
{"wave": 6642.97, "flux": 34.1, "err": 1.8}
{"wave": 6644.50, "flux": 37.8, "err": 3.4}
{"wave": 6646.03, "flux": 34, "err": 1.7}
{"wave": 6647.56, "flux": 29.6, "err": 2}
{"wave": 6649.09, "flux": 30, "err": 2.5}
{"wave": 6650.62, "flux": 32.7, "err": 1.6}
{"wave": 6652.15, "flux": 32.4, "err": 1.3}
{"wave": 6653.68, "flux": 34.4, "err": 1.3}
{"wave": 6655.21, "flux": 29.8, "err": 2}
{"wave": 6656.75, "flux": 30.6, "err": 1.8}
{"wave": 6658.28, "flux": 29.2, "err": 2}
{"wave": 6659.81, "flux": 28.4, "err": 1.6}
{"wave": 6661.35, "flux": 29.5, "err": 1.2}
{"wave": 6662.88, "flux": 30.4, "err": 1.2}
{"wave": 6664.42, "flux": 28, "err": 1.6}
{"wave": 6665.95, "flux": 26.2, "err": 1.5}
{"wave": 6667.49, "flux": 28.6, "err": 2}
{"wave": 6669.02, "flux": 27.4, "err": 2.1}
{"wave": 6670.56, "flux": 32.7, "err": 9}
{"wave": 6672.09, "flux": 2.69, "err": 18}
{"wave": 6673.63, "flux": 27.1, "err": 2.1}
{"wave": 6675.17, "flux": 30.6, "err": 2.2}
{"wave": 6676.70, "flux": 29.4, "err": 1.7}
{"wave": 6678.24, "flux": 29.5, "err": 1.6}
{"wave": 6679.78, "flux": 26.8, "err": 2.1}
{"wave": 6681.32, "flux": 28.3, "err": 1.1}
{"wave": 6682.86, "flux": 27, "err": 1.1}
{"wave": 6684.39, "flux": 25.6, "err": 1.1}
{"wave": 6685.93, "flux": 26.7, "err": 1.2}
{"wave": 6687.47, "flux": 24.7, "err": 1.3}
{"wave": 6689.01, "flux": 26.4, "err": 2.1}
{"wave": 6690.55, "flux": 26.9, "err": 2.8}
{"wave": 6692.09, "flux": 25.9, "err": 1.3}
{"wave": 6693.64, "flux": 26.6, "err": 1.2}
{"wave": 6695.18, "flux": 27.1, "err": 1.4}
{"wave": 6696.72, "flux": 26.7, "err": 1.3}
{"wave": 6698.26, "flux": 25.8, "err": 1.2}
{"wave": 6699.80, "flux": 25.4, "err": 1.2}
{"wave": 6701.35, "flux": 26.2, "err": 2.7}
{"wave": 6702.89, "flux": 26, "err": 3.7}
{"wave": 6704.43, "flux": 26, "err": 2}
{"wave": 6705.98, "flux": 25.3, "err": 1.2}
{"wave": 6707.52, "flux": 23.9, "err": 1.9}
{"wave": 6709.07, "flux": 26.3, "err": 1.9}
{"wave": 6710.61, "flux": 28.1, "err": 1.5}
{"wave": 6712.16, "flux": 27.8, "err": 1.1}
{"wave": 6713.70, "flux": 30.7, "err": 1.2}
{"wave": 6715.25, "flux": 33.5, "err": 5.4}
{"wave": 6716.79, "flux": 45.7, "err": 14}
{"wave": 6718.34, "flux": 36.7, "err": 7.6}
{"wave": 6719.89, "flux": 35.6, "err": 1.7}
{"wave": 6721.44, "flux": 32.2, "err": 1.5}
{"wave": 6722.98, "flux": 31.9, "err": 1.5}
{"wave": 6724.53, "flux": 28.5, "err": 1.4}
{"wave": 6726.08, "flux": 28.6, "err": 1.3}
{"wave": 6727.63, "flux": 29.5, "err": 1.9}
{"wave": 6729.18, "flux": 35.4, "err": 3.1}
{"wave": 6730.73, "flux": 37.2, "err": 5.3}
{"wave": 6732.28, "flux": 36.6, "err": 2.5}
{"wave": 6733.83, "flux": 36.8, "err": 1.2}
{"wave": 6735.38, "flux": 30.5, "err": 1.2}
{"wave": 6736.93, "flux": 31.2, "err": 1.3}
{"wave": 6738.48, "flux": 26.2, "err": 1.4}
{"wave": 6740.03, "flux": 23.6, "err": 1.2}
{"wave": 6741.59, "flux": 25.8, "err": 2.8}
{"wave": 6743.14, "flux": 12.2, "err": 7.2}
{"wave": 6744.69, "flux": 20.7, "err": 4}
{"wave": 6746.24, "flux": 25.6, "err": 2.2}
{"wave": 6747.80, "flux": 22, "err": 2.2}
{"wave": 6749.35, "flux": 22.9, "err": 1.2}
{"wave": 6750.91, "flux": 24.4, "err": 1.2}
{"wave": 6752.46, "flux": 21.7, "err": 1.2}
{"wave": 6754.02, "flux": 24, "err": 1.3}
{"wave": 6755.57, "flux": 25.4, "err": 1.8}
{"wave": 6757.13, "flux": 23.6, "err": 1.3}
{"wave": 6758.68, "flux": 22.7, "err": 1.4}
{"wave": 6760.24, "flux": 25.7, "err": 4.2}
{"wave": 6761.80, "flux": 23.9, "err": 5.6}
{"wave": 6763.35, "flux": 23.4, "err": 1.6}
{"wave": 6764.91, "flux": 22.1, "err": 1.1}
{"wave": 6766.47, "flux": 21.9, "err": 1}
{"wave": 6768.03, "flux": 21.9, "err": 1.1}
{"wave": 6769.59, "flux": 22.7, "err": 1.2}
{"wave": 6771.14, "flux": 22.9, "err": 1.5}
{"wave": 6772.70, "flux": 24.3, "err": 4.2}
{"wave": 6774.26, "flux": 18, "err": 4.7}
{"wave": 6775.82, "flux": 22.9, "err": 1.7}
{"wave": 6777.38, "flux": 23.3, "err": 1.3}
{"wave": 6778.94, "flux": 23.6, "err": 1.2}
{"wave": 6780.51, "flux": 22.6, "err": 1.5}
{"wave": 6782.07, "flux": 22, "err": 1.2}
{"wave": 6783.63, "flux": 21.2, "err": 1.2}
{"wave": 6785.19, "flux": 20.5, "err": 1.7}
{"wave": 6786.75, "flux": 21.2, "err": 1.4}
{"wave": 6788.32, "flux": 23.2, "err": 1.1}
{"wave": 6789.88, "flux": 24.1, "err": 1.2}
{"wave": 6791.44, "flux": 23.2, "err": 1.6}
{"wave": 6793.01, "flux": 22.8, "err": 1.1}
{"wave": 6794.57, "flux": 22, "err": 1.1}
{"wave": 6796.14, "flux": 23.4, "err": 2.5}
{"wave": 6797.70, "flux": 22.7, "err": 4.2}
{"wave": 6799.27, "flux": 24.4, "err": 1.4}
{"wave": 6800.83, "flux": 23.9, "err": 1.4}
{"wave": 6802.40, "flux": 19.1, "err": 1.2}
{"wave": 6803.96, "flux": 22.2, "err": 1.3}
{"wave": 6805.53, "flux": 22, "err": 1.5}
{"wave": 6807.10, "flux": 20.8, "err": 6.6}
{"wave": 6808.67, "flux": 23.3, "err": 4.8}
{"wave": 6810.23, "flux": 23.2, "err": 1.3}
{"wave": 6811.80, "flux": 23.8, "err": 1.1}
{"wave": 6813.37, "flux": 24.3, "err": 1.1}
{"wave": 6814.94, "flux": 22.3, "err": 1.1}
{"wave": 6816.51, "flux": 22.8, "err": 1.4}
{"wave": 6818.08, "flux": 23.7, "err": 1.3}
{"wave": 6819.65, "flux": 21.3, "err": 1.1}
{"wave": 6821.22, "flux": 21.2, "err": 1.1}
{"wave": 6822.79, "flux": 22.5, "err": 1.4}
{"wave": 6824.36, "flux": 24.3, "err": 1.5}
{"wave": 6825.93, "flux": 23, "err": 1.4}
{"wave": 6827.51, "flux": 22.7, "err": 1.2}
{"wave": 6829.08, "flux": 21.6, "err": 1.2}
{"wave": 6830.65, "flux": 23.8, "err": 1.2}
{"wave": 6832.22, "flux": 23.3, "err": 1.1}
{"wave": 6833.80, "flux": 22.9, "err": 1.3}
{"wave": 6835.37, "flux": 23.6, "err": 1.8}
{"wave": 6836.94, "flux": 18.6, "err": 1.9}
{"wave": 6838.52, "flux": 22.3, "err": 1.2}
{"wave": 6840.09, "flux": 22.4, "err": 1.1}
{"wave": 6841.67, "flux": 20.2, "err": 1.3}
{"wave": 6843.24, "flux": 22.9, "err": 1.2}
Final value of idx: 0.274 mag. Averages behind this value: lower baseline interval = 40.5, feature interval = 26.2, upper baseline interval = 27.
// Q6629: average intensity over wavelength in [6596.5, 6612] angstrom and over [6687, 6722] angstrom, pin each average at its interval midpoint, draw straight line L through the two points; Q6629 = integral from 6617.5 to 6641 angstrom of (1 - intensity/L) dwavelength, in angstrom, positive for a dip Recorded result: 7.7 angstrom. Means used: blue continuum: 66.3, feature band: 38.4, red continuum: 28.7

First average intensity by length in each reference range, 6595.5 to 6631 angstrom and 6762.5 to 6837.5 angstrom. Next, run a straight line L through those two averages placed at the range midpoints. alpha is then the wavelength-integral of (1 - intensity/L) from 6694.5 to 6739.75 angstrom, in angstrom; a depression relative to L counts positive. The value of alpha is 7.8 angstrom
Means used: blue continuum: 55.1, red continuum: 22.5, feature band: 30.3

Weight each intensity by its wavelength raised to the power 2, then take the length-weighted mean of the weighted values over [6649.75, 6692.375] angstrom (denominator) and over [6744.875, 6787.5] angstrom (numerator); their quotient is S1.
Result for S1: 0.8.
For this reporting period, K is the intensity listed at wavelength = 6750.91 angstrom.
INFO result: 24.4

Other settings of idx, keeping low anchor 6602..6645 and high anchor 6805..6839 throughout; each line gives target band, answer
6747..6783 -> 0.26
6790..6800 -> 0.11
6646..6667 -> 0.35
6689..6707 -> 0.37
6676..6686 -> 0.37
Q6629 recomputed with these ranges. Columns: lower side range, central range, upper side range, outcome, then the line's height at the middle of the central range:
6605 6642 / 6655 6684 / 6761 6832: 8.3 angstrom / 38.5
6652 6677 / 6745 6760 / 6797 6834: 0.8 angstrom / 24.9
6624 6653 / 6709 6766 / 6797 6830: -0.1 angstrom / 27.9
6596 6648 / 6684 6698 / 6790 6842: 4.5 angstrom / 38.9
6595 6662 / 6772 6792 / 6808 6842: 3.7 angstrom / 27.5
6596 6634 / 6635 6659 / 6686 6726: 6.4 angstrom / 44.6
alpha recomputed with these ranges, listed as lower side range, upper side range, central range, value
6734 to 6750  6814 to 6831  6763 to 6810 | 2.2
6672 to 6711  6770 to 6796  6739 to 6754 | 1.0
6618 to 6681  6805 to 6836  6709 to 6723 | -2.2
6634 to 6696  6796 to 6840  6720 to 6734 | -3.5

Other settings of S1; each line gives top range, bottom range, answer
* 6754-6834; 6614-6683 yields 0.71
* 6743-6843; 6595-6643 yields 0.48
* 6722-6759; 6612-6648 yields 0.71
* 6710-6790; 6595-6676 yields 0.66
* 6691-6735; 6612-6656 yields 0.81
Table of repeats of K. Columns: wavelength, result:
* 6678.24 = 29.5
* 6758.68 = 22.7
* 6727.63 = 29.5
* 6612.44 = 53.7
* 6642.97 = 34.1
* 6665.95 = 26.2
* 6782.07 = 22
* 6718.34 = 36.7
